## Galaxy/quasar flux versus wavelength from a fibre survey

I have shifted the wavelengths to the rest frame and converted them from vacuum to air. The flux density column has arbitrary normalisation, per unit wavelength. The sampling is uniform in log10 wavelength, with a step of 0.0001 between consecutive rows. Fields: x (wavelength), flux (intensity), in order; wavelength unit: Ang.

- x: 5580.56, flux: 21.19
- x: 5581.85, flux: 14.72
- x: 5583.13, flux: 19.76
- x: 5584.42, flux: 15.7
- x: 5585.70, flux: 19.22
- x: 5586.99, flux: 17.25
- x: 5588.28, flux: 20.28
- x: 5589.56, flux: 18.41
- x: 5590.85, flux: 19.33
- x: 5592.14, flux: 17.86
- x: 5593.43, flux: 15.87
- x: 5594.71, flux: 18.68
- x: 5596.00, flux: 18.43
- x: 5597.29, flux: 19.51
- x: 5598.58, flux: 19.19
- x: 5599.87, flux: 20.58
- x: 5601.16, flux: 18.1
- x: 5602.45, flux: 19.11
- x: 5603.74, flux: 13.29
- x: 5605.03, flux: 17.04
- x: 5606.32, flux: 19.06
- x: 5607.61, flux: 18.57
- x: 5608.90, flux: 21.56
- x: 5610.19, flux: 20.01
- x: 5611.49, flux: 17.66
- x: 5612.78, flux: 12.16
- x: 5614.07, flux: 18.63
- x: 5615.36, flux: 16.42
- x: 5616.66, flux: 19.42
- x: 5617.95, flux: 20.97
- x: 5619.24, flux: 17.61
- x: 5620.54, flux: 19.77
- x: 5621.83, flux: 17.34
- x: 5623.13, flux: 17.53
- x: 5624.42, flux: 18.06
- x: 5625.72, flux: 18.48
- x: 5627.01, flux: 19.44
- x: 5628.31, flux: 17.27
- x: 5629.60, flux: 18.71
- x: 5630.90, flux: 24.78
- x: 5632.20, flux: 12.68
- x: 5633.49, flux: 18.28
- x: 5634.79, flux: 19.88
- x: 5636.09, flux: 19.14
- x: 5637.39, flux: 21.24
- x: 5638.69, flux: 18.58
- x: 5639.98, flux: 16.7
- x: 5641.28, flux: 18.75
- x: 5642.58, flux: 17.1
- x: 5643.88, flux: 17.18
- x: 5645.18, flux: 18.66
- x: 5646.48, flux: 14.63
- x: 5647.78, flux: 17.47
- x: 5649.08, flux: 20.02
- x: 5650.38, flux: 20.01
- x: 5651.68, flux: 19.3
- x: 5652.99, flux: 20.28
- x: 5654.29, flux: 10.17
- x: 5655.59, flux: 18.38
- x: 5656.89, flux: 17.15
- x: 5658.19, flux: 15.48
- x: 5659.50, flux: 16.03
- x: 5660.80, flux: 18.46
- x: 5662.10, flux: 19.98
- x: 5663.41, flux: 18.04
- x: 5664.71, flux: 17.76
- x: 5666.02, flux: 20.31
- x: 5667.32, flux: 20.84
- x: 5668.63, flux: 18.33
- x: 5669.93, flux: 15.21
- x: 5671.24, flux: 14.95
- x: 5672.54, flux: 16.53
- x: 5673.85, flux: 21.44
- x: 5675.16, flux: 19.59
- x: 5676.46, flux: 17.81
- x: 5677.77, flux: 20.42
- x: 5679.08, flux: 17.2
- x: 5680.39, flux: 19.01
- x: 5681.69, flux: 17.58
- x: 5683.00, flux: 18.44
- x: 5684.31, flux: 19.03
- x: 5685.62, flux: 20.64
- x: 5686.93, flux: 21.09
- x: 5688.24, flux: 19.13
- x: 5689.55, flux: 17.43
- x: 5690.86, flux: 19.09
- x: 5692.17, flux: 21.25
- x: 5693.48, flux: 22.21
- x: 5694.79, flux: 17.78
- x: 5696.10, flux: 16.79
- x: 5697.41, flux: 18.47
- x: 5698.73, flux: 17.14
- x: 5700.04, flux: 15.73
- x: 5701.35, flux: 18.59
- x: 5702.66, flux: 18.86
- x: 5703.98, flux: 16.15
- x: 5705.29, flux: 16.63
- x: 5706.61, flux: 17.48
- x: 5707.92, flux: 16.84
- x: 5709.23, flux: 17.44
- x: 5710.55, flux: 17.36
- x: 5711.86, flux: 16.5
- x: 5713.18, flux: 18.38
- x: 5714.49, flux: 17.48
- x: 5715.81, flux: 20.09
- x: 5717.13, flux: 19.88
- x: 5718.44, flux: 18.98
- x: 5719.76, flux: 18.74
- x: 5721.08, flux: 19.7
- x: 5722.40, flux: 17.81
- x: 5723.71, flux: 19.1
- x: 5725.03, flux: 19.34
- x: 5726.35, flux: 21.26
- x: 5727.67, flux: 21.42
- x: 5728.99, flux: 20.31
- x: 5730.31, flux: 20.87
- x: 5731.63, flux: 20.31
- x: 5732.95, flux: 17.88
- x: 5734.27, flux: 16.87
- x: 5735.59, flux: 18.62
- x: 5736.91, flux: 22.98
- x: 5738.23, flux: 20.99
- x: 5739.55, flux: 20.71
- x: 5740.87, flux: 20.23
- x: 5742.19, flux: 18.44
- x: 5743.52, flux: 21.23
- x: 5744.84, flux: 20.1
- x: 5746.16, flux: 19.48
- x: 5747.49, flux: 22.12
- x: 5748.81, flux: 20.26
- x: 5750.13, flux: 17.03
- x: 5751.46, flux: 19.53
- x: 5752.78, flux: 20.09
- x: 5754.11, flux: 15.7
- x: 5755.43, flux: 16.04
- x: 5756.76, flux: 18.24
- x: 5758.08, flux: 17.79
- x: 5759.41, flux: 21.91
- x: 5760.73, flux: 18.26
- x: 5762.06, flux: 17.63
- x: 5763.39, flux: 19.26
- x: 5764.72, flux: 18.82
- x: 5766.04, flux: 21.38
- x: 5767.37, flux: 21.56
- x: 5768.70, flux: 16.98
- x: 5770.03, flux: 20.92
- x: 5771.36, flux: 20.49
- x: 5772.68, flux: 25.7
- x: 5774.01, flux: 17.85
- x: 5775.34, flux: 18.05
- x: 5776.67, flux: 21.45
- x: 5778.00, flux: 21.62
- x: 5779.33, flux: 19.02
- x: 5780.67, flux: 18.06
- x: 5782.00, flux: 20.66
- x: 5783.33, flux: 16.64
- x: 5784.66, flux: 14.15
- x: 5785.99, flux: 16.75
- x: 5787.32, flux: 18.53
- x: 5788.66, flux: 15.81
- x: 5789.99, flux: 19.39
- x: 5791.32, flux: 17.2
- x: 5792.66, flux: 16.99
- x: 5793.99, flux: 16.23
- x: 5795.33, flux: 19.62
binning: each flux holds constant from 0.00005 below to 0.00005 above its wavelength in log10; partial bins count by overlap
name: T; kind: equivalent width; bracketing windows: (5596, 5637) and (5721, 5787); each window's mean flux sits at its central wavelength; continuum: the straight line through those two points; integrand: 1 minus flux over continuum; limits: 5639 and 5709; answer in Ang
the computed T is 2.7 Ang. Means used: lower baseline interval 18.4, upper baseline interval 19.4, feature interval 18.1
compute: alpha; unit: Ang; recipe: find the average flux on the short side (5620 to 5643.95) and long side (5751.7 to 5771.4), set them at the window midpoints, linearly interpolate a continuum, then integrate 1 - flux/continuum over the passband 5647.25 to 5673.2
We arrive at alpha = 1.2 Ang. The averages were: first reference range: 18.5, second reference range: 19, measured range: 17.7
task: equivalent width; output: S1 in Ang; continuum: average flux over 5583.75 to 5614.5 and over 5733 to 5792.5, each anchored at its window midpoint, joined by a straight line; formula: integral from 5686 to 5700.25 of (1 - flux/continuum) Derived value -0.1 Ang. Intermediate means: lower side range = 18.1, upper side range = 19.2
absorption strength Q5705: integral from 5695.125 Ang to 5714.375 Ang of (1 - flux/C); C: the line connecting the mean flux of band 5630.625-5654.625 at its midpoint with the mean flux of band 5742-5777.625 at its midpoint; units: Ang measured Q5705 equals 1.6 Ang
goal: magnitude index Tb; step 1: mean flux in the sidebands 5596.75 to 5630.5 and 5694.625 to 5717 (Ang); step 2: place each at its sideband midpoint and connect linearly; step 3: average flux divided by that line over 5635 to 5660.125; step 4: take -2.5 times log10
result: 0.02 mag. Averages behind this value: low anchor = 18.3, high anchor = 17.6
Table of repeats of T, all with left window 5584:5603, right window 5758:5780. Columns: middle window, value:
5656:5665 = 0.71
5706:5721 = 1.04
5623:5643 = 0.29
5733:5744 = -0.08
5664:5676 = 0.53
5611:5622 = 0.55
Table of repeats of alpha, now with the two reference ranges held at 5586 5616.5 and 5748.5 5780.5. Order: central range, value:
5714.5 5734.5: -0.4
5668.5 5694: -0.1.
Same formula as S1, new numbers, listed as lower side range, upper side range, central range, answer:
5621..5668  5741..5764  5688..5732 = 0.1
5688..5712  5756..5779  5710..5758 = -0.9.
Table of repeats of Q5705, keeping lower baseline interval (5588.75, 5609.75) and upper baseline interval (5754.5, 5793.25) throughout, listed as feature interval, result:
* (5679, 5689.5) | -0.21 Ang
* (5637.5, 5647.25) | 0.51 Ang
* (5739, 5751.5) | -0.76 Ang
